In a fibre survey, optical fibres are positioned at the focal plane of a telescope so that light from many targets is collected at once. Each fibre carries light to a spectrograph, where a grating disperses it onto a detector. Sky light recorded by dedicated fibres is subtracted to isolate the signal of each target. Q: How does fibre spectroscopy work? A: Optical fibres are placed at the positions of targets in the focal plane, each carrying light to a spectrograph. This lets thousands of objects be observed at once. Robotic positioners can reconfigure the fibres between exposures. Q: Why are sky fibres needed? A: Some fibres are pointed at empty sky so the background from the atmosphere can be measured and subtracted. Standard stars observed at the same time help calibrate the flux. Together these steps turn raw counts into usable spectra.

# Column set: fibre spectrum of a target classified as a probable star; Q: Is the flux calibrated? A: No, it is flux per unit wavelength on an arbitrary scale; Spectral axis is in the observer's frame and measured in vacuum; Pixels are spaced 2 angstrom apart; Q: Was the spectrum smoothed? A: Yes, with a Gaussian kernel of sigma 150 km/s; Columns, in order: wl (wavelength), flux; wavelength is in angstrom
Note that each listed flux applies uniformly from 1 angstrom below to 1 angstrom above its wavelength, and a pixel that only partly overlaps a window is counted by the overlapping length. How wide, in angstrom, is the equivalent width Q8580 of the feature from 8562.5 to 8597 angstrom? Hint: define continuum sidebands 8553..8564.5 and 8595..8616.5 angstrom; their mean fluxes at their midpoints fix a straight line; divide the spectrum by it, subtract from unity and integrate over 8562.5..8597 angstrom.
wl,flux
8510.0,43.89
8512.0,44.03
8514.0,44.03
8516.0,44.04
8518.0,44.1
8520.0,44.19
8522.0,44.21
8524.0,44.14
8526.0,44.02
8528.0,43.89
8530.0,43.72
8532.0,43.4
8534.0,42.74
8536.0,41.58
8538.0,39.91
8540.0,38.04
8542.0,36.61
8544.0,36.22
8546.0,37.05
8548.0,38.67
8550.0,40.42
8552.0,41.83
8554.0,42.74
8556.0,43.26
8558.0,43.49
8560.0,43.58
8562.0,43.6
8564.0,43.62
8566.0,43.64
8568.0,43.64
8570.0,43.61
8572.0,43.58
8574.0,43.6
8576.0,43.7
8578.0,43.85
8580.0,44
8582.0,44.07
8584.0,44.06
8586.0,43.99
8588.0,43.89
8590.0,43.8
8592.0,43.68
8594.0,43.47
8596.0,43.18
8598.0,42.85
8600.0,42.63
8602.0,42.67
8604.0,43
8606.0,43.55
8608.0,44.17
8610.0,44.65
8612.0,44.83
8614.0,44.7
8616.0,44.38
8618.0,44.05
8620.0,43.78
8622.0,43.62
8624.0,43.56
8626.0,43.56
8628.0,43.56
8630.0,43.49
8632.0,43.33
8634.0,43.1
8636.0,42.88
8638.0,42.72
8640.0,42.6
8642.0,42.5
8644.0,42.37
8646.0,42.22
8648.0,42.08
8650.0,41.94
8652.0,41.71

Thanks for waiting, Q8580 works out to -0.2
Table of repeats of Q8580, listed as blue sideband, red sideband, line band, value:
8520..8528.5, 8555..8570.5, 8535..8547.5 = 1.6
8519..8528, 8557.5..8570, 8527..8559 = 2.2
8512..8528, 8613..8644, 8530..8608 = 2.4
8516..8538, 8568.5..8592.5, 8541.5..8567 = 1.4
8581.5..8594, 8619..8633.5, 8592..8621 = 0.0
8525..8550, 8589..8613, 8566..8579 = -0.5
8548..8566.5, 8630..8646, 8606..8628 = -0.7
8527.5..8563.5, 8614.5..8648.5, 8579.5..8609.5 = -0.9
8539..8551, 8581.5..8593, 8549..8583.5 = -2.1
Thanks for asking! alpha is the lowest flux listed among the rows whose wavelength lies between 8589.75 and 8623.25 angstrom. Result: 42.63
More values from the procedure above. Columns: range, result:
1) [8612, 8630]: 43.49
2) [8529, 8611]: 36.22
